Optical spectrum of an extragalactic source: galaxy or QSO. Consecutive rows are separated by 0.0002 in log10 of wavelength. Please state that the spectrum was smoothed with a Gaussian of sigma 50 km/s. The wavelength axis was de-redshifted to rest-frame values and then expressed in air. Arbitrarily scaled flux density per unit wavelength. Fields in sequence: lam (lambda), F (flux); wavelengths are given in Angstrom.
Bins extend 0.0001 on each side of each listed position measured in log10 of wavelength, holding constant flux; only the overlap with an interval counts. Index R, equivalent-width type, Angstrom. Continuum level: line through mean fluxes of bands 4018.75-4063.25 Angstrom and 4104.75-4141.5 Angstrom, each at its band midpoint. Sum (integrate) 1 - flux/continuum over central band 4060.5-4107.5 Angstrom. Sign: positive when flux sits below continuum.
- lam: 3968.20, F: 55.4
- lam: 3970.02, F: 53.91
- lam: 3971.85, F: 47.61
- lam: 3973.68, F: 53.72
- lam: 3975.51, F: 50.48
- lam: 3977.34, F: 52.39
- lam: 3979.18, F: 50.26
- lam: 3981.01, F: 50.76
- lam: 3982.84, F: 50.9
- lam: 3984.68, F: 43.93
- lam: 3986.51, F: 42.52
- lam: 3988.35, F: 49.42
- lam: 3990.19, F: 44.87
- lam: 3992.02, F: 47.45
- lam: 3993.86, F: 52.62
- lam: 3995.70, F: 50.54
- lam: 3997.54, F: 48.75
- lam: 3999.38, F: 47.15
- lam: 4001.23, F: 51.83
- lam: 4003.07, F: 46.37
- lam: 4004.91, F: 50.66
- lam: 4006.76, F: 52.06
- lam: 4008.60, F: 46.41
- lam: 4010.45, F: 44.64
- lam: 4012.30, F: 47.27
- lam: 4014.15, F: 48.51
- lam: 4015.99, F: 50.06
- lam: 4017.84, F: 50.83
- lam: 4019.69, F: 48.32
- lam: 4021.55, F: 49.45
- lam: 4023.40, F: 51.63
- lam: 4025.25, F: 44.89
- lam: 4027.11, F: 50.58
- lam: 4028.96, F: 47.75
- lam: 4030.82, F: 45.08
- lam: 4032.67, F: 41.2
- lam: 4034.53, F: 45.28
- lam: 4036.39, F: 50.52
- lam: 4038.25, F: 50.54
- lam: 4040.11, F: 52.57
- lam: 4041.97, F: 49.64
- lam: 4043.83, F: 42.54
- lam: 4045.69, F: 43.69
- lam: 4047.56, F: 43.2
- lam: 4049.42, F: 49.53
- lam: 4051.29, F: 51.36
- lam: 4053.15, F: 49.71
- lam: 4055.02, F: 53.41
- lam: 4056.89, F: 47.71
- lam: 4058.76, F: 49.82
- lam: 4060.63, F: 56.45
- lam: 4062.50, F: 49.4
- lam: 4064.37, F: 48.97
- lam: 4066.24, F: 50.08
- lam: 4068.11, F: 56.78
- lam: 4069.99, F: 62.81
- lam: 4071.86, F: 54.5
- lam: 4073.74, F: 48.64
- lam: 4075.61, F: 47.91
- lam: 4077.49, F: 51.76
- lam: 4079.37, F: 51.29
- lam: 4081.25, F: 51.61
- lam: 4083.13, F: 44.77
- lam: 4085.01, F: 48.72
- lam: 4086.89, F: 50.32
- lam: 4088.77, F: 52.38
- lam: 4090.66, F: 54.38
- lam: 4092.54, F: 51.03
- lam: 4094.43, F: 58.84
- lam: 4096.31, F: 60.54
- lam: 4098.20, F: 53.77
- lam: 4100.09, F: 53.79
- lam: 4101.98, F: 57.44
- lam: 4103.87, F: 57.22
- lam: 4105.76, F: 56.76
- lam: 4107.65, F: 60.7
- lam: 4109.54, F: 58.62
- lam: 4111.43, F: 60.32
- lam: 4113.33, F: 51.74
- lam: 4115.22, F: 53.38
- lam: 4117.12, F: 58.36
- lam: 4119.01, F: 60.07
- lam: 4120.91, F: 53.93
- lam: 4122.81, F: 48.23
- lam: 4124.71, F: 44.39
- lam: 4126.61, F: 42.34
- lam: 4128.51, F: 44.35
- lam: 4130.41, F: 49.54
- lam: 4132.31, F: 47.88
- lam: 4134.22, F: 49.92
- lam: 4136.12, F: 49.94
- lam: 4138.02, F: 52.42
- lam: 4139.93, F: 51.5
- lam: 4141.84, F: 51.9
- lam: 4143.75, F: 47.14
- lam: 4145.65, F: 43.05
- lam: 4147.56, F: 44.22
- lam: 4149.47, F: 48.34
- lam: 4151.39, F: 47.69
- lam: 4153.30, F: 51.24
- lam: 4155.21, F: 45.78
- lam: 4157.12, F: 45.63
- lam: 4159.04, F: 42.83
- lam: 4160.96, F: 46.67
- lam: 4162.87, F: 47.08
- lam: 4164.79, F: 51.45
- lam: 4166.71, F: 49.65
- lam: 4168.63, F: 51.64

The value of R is -2.6 Angstrom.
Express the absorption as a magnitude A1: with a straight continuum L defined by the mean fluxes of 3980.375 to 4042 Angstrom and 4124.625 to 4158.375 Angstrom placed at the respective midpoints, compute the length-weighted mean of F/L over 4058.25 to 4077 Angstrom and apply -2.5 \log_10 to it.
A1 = -0.10 mag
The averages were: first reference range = 48.4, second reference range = 47.7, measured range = 52.6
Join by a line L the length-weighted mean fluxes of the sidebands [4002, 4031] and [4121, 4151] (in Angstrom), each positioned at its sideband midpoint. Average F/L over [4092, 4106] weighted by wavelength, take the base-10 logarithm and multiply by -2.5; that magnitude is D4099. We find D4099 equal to -0.17 mag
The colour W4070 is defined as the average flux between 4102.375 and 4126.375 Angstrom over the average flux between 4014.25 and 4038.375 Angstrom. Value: 1.14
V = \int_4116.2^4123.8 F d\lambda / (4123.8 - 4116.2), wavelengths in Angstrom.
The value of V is 55.1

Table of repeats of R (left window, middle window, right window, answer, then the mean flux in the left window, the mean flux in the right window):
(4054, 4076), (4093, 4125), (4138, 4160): -4.0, 52.3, 47.4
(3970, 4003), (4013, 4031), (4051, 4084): 0.5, 49.2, 51.5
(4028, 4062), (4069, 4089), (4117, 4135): -1.0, 48.4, 49.5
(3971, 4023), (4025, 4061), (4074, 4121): 2.2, 48.9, 54.3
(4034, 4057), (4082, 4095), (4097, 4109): 0.8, 48.5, 56.7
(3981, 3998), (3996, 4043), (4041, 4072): 0.6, 48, 50.5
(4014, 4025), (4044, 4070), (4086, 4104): 1.0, 49.6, 54.9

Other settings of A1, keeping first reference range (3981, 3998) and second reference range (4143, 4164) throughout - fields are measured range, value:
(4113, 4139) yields -0.085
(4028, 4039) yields 0.021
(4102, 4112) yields -0.243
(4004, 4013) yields -0.008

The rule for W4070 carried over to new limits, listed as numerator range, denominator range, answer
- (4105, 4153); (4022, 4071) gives 1.03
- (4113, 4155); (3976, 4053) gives 1.03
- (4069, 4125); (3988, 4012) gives 1.11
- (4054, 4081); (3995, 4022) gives 1.07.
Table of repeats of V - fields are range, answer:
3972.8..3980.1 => 51.7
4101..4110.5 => 58.2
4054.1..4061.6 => 51.8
